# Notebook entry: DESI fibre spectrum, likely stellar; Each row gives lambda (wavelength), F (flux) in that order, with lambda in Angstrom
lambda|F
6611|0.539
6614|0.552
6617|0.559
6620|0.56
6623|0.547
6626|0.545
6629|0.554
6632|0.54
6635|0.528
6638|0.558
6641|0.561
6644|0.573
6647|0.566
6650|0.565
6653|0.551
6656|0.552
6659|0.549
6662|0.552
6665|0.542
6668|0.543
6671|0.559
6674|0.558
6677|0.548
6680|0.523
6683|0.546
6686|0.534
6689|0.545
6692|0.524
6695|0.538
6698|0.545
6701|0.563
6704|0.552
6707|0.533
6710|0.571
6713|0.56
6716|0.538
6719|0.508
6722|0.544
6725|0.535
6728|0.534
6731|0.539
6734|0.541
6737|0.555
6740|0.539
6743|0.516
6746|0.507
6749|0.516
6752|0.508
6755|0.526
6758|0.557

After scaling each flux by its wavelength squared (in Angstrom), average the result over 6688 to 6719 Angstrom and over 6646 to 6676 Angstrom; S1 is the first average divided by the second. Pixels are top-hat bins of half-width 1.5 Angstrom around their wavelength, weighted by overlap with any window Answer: 1.0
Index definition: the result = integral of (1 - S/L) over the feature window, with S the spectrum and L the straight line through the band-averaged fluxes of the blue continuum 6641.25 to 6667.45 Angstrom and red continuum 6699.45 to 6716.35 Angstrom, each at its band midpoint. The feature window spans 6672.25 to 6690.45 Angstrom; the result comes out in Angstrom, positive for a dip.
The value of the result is 0.4 Angstrom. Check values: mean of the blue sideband 0.556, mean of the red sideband 0.554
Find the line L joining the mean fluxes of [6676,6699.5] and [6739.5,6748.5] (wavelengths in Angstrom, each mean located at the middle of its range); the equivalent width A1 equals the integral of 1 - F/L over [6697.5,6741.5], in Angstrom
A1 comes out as -1.4 Angstrom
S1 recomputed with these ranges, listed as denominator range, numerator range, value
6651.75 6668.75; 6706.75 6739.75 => 1.01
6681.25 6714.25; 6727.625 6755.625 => 0.98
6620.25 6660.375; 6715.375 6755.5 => 0.98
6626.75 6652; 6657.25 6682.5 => 0.99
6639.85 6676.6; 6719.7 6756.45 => 0.98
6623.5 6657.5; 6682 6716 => 1.00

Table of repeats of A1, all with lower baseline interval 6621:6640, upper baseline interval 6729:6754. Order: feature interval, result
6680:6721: -0.6 Angstrom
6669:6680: -0.2 Angstrom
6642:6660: -0.6 Angstrom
